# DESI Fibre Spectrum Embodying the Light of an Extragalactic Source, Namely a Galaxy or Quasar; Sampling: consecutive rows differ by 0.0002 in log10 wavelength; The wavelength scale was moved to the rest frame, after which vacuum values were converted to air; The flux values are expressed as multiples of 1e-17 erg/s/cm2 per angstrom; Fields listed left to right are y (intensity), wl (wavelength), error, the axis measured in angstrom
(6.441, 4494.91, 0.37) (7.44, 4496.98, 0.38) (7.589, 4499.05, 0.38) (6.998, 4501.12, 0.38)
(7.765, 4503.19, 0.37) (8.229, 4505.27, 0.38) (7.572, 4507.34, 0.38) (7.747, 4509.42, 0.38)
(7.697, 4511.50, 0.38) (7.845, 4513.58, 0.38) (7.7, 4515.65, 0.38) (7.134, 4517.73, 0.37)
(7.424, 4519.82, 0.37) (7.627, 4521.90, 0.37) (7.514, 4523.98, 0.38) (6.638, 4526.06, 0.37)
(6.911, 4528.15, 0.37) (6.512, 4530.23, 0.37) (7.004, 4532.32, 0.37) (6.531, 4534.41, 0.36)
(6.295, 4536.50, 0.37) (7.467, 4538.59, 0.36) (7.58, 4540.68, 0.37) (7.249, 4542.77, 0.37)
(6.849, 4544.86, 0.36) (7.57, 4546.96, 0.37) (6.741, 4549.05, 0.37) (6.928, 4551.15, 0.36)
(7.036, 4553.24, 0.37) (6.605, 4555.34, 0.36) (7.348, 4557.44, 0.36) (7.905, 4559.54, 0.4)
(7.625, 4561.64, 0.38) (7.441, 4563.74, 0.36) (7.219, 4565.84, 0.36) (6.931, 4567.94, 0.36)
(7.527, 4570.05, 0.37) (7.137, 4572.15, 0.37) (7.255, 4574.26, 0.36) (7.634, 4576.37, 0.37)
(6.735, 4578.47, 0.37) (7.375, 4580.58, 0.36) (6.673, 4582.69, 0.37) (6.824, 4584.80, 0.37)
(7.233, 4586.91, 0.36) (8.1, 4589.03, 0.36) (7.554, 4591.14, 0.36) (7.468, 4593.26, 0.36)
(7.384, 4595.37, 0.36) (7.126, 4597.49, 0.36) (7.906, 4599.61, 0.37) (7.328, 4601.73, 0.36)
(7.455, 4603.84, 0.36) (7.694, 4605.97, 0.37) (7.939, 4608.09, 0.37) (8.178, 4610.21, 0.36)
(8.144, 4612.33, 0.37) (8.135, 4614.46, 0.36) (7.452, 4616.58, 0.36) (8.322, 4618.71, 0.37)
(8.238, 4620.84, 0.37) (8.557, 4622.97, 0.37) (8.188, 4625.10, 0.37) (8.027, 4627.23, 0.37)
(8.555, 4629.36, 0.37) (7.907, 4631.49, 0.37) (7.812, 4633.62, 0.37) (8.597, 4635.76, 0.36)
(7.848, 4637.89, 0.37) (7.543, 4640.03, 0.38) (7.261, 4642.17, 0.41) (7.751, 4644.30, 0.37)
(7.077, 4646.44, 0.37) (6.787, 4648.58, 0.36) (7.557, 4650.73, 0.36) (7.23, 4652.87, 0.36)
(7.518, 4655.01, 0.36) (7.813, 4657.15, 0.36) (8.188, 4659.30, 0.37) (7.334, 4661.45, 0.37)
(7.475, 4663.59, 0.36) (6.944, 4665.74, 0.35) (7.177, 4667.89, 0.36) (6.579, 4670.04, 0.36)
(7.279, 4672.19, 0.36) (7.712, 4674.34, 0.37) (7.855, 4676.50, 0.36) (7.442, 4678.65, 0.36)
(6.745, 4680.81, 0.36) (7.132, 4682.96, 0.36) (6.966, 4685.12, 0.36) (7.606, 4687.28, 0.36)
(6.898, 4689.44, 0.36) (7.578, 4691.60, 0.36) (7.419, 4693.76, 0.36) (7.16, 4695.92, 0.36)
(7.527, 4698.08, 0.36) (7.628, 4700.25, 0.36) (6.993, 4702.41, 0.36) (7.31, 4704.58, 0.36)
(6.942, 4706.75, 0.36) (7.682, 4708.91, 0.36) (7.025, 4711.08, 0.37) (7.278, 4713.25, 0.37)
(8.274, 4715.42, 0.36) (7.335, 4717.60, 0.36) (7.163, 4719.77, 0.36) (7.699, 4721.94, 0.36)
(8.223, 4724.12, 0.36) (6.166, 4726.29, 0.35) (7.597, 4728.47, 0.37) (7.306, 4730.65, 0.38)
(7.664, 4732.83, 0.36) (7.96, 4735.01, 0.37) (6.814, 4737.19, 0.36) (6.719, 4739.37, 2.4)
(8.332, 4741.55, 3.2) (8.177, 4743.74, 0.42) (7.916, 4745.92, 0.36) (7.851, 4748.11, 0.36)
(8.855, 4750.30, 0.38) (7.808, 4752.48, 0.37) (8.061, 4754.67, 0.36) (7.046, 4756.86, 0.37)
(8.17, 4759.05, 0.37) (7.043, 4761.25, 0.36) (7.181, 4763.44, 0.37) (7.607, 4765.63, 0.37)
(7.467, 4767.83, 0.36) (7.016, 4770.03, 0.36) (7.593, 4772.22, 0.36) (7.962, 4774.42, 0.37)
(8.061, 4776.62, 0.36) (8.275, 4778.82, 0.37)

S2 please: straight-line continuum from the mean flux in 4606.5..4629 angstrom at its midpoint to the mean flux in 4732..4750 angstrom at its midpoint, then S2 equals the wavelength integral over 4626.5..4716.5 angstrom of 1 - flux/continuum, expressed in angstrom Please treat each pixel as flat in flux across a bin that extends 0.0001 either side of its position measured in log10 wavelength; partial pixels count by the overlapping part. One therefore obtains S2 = 5.58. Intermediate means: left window 8.12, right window 7.73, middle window 7.46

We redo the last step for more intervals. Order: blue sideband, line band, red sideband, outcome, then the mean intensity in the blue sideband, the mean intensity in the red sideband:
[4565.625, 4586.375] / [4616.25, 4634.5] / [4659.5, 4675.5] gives -2.4 angstrom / 7.13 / 7.27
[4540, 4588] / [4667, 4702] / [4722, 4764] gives 0.9 angstrom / 7.19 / 7.63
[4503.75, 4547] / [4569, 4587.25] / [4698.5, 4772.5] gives 0.5 angstrom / 7.29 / 7.53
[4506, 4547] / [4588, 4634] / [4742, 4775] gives -2.9 angstrom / 7.24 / 7.72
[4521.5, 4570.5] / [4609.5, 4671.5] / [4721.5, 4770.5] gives -3.2 angstrom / 7.12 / 7.6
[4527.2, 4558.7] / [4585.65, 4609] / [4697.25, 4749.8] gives -1.4 angstrom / 6.98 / 7.5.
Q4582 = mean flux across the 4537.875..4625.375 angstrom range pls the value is 7.47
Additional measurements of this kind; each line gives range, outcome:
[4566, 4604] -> 7.31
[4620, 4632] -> 8.26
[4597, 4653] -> 7.82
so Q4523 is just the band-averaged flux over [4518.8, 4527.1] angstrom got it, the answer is 7.31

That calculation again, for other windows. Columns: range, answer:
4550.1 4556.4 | 6.86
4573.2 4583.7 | 7.14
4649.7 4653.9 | 7.4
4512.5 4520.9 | 7.53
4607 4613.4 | 8.09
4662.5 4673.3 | 7.1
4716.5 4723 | 7.4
